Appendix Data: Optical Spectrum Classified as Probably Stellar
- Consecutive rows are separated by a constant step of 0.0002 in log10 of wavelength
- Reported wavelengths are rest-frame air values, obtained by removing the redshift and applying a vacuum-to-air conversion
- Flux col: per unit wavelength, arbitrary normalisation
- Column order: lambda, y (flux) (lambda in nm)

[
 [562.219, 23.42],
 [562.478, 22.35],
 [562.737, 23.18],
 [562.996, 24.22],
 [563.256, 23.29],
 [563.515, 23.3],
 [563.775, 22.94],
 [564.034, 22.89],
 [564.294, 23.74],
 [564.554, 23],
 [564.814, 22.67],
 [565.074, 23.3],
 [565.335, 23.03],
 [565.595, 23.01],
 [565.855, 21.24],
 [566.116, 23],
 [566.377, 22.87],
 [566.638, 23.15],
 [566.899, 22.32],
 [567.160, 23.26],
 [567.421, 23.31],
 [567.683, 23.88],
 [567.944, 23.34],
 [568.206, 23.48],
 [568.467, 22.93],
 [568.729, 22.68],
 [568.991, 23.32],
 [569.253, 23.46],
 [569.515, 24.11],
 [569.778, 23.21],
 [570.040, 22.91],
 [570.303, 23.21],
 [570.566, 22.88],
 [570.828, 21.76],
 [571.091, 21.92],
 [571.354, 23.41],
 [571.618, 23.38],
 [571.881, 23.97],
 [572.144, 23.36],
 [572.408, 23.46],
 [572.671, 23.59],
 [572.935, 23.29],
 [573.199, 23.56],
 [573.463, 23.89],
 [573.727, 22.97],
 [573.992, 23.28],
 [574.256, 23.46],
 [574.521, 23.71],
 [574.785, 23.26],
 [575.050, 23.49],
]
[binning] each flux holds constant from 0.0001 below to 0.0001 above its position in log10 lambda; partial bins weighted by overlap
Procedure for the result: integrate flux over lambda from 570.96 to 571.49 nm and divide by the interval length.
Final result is 22.6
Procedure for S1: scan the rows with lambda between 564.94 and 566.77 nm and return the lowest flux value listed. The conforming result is 21.24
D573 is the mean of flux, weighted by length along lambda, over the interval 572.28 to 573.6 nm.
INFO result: 23.6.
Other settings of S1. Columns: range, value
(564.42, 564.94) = 22.67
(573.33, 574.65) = 22.97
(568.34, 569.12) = 22.68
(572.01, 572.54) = 23.36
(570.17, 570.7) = 22.88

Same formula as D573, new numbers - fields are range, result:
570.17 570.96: 22.6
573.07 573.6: 23.7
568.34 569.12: 23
